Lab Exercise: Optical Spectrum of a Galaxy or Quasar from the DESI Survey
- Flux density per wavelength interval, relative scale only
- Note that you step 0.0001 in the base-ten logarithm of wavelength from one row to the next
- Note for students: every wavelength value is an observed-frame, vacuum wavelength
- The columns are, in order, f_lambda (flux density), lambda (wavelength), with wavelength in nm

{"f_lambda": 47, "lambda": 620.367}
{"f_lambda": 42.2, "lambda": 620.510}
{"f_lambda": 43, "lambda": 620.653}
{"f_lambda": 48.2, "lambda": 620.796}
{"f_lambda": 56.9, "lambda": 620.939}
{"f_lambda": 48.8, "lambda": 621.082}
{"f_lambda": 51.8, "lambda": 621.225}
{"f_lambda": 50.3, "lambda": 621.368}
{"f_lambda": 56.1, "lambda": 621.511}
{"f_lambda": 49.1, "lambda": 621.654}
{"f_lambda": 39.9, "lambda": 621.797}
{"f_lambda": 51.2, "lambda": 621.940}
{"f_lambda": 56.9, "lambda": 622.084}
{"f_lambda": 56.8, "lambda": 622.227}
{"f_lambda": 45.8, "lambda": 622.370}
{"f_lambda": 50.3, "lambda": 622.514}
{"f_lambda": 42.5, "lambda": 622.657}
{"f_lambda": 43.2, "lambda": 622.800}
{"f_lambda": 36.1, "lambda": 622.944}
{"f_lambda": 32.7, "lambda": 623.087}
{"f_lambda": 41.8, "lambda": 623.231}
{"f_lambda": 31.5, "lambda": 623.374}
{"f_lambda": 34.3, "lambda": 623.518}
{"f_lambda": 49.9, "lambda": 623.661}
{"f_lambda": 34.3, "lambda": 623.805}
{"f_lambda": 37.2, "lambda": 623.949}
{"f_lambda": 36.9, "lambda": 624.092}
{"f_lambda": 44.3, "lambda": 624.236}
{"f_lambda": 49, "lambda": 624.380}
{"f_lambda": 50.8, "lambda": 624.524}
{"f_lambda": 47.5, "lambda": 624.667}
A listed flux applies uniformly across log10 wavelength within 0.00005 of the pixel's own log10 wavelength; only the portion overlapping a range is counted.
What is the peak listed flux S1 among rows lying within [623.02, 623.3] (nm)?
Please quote 41.8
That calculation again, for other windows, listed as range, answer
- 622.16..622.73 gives 56.8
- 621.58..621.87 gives 49.1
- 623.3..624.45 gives 49.9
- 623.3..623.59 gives 34.3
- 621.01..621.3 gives 51.8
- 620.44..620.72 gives 43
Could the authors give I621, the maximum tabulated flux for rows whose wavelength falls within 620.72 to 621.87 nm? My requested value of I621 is 56.9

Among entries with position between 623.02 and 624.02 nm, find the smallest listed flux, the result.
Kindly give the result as 31.5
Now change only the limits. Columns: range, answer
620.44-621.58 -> 42.2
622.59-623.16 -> 32.7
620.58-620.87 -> 43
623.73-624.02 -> 34.3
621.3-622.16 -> 39.9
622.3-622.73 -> 42.5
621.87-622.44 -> 45.8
